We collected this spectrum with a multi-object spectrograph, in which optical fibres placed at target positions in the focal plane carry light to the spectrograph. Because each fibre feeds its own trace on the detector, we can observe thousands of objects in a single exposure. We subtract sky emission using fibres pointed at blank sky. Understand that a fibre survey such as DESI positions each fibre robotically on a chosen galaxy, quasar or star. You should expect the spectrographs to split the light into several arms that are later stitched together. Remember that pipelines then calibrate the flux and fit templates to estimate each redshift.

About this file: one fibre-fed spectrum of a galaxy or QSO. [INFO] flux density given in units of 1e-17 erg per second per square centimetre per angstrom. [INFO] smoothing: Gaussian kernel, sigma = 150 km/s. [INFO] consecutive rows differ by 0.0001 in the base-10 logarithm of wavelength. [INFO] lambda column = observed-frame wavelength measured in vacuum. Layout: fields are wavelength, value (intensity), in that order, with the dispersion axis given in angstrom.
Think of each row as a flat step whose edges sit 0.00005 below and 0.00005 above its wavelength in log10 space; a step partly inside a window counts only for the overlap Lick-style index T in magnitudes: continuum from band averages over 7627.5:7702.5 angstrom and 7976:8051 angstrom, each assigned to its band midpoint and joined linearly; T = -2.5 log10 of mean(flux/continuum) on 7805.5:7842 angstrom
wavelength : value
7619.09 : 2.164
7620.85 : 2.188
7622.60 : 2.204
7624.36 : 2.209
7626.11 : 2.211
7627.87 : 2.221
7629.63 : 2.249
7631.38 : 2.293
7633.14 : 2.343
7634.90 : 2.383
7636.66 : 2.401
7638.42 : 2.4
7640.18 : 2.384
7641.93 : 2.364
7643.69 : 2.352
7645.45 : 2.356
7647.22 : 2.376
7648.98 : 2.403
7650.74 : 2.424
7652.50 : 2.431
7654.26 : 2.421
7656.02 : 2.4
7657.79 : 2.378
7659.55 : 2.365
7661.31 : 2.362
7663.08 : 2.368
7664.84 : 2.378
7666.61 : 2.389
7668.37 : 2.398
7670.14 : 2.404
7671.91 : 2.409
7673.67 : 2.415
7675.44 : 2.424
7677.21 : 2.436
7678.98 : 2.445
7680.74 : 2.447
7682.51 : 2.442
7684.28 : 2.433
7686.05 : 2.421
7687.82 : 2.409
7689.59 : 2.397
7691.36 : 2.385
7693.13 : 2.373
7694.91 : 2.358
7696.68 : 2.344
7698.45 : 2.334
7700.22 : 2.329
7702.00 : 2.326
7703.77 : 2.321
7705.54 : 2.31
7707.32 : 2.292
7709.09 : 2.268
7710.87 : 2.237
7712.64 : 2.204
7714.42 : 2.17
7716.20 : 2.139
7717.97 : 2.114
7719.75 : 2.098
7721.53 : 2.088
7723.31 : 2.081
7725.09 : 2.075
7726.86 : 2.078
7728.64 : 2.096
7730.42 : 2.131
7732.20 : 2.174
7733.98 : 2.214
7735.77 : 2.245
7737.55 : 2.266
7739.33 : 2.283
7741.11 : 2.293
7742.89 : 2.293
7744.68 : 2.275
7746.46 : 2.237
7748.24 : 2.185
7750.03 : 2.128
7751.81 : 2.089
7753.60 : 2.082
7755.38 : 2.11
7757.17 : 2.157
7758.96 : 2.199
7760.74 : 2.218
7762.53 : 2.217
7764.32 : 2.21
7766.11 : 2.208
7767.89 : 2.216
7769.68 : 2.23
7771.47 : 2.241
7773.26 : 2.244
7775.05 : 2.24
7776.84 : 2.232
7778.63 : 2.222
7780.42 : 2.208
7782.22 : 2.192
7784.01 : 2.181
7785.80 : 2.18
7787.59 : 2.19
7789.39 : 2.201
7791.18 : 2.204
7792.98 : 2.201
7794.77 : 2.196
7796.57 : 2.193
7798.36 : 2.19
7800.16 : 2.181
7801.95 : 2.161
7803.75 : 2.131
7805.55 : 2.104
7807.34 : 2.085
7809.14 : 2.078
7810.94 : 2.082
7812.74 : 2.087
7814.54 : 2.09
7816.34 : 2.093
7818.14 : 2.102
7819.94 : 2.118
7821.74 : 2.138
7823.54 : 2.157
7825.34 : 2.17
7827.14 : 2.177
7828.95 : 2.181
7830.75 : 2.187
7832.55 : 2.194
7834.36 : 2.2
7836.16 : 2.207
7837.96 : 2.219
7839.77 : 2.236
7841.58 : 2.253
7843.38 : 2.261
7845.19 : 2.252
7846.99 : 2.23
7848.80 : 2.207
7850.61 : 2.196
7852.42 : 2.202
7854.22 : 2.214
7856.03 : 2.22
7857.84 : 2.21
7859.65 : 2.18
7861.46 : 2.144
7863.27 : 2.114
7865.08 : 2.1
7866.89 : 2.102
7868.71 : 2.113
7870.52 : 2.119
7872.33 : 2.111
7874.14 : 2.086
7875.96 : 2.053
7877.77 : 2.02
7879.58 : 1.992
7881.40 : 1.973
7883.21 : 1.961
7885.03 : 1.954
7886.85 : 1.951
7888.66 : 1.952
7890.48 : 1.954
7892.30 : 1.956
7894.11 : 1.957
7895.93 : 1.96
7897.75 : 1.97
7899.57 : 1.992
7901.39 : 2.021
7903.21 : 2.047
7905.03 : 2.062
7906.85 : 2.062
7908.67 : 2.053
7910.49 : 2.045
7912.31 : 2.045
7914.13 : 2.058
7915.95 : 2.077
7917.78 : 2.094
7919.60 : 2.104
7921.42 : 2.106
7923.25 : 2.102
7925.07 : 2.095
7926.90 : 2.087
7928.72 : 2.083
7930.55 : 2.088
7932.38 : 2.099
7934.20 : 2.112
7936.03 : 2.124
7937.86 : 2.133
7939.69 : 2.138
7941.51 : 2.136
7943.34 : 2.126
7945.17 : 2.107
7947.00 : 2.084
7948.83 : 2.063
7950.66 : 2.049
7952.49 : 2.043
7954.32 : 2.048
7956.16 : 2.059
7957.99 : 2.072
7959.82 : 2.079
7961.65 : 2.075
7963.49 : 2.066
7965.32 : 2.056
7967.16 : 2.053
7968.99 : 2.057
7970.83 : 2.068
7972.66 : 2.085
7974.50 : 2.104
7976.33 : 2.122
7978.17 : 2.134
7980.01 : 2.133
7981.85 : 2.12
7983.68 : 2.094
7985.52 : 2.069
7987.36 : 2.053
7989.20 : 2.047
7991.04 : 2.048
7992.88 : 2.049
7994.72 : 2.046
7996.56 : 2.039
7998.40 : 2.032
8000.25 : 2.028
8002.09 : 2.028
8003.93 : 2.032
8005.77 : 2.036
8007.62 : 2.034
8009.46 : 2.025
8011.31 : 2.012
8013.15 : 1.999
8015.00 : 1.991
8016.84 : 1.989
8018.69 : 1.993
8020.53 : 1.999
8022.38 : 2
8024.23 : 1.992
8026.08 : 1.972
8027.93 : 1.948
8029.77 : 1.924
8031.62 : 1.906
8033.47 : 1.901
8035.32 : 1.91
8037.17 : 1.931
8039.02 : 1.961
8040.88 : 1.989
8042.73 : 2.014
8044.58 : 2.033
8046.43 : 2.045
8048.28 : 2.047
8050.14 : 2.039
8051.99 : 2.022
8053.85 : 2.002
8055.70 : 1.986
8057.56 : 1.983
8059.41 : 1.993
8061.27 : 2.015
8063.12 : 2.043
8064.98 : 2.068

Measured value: 0.03 mag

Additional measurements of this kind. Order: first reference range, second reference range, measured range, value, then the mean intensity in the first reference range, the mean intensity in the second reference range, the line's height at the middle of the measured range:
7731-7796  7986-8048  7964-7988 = -0.03 mag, 2.21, 2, 2.03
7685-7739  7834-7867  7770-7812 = 0.02 mag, 2.24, 2.2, 2.22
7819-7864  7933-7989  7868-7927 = 0.06 mag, 2.2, 2.09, 2.15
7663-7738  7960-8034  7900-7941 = 0.01 mag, 2.29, 2.04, 2.1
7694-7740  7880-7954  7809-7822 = 0.02 mag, 2.21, 2.05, 2.13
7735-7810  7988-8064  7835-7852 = -0.04 mag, 2.2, 2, 2.14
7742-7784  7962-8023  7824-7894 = 0.01 mag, 2.2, 2.05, 2.14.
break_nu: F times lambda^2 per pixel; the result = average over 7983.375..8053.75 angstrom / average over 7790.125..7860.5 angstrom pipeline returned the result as 0.97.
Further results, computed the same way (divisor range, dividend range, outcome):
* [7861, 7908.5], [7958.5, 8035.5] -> 1.03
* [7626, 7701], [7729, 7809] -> 0.95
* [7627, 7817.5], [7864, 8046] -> 0.96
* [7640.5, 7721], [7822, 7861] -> 0.98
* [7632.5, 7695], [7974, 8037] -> 0.92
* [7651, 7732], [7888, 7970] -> 0.95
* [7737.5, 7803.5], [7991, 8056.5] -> 0.97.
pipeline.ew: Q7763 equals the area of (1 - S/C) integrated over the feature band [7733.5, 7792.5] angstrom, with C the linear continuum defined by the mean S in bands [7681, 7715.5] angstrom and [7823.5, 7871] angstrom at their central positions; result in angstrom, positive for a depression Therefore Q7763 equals 1.6 angstrom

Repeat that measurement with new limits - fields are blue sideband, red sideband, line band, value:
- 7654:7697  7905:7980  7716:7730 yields 1.5 angstrom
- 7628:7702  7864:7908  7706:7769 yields 2.2 angstrom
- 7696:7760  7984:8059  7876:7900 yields 1.4 angstrom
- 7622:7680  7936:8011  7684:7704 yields -0.4 angstrom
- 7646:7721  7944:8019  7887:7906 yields 1.4 angstrom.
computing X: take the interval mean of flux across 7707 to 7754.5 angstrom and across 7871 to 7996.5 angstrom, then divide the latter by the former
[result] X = 0.9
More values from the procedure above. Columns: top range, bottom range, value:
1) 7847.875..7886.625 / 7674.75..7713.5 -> 0.89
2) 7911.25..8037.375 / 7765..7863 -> 0.94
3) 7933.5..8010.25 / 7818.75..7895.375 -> 0.98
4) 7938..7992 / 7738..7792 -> 0.94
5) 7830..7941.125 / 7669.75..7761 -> 0.93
